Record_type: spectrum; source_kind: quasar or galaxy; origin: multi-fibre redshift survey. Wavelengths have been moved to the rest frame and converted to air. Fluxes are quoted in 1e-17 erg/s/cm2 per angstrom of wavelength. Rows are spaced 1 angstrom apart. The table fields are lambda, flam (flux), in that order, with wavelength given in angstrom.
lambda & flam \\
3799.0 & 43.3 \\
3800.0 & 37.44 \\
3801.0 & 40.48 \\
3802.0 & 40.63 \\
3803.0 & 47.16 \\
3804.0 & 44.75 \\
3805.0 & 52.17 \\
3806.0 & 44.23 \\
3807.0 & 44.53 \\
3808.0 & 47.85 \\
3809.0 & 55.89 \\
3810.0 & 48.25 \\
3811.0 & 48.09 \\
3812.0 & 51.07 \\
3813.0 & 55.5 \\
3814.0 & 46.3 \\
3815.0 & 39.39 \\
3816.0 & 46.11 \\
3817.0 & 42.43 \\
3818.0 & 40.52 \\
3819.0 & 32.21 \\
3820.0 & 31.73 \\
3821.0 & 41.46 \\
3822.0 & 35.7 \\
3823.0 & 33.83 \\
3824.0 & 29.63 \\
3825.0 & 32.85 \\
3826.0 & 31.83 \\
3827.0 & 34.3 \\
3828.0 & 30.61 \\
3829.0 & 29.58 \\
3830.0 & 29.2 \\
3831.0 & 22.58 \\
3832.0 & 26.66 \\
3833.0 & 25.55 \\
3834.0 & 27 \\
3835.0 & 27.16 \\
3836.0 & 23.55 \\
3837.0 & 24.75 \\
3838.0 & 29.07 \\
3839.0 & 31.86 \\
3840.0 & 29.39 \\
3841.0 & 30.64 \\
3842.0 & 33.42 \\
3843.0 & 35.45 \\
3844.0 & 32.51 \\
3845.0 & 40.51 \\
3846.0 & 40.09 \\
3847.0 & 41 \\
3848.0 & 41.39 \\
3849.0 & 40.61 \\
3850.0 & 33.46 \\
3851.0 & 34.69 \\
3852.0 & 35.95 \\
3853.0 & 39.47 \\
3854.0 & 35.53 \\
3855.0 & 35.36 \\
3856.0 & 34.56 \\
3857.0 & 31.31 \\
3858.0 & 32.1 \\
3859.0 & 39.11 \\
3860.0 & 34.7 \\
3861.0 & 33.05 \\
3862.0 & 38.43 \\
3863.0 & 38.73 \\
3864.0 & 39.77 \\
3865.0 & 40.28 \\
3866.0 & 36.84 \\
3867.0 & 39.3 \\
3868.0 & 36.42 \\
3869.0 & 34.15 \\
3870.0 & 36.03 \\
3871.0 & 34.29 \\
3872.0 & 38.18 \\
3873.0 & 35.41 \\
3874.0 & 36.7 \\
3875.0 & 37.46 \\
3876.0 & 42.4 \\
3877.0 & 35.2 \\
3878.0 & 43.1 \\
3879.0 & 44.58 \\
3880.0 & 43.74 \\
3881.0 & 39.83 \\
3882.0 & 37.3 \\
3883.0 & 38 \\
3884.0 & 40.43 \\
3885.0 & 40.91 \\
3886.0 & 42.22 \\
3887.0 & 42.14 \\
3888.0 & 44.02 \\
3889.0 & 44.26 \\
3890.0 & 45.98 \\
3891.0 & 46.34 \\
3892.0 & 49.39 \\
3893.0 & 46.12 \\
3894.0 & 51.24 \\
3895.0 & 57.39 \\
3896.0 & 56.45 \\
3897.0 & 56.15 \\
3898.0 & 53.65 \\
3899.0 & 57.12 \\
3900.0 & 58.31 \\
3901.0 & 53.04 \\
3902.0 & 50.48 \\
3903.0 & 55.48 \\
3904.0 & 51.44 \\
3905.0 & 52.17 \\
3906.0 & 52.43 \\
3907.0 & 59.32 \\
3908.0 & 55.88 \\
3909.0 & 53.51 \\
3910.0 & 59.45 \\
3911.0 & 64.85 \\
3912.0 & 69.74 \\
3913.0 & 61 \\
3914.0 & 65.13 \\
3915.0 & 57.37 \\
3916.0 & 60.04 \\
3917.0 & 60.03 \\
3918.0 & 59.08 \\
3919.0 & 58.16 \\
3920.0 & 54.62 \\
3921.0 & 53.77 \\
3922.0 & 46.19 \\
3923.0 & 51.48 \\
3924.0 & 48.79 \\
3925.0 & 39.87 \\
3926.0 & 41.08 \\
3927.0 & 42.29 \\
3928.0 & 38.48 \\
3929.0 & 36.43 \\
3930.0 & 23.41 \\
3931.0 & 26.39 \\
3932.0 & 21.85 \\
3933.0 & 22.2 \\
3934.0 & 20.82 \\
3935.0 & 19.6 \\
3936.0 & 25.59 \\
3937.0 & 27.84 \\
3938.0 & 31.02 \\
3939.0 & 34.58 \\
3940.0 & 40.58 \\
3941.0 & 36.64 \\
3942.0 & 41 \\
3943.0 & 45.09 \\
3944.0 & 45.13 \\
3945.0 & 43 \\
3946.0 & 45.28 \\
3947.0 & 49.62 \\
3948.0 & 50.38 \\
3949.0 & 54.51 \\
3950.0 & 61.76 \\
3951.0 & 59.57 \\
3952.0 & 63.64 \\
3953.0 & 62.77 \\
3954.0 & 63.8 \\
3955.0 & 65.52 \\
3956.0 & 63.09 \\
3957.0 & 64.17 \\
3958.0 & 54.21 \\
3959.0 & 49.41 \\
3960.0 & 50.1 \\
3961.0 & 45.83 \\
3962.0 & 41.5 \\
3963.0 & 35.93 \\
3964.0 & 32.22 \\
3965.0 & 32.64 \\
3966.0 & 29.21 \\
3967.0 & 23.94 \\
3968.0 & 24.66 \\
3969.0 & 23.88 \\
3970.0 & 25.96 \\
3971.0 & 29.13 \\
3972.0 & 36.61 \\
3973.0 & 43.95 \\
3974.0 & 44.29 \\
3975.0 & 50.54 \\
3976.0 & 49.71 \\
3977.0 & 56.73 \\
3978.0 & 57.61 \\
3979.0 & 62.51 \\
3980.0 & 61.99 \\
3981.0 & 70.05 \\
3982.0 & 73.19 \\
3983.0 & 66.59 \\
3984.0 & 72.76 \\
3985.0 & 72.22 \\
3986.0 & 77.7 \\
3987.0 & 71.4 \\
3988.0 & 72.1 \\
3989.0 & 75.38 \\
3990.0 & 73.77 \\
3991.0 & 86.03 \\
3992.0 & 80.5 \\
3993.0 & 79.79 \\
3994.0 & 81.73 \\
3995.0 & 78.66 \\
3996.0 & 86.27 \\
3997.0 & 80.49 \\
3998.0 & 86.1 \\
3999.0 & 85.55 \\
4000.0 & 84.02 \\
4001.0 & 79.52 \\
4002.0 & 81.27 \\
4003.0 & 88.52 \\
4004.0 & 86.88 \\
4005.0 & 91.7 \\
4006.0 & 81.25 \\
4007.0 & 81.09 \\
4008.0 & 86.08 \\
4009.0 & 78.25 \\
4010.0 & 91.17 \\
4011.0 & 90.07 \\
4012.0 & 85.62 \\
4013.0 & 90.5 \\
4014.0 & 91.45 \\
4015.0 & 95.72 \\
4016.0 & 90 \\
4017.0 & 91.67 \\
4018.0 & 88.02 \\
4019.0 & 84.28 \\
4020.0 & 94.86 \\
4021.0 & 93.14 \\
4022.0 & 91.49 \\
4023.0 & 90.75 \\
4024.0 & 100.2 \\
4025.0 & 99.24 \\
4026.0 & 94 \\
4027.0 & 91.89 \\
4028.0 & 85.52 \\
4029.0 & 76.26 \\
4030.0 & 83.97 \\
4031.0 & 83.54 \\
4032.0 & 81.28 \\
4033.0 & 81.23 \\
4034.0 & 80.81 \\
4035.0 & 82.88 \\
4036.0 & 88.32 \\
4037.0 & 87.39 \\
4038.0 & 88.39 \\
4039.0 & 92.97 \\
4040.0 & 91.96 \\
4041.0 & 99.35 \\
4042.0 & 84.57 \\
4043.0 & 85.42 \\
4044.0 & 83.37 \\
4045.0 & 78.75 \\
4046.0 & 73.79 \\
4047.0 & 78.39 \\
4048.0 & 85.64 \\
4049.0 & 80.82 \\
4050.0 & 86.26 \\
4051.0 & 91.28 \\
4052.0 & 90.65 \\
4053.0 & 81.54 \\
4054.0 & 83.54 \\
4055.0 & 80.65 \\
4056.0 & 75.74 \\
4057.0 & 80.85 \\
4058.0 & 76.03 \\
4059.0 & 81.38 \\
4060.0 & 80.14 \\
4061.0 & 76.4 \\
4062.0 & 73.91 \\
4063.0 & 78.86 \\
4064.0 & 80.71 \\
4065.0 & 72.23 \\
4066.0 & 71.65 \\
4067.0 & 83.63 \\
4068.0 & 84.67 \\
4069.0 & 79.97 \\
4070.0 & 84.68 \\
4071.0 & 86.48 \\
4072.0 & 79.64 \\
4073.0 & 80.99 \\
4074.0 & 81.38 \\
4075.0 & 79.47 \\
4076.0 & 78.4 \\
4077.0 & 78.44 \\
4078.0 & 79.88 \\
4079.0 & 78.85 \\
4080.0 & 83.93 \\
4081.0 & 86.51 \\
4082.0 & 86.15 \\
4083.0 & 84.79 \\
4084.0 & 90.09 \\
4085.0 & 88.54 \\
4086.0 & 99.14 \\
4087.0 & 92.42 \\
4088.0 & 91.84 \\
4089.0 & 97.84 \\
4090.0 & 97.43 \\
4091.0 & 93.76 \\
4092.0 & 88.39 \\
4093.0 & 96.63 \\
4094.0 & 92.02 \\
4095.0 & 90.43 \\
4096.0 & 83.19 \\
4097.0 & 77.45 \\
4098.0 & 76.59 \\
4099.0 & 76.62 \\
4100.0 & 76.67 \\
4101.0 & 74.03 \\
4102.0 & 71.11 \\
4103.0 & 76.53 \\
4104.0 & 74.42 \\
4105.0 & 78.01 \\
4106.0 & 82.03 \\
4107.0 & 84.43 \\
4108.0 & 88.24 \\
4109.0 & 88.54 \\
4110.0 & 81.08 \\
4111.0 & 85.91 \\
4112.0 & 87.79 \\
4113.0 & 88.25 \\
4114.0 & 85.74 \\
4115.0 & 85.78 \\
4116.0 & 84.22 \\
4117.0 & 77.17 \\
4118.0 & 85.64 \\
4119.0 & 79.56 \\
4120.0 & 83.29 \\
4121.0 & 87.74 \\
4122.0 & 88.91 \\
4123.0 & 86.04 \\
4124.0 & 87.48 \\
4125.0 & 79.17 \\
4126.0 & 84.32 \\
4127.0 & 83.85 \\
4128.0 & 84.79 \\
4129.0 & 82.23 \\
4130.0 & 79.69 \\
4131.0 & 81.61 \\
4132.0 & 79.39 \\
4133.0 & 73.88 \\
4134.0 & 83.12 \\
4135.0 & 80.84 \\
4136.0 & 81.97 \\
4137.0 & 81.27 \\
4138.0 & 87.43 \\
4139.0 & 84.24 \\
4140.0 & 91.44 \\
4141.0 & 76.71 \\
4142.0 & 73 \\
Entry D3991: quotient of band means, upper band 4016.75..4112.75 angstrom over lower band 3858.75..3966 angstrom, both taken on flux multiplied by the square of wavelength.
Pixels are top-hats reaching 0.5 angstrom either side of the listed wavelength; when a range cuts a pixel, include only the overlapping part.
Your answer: 2.0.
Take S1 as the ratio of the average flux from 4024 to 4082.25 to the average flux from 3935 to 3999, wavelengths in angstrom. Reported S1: 1.53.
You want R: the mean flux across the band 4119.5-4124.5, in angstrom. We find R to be 86.7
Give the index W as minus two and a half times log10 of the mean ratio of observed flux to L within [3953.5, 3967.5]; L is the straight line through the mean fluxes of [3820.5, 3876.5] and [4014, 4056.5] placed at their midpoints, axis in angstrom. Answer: 0.37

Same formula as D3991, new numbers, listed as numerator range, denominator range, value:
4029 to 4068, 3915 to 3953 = 2.03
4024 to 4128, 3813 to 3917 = 2.26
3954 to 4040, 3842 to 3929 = 1.70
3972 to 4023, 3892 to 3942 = 1.72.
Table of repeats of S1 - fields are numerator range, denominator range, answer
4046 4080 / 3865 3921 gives 1.66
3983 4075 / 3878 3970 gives 1.80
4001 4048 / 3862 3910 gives 1.93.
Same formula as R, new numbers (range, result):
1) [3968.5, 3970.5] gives 24.9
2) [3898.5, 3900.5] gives 57.7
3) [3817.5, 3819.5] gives 36.4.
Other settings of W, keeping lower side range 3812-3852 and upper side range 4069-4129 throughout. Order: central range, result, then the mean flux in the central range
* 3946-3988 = 0.15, 52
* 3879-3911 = -0.07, 49.7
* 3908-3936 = 0.10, 46.3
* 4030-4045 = -0.18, 86.2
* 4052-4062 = -0.05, 79.9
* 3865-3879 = 0.12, 37.7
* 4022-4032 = -0.25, 89.2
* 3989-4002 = -0.25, 81.6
